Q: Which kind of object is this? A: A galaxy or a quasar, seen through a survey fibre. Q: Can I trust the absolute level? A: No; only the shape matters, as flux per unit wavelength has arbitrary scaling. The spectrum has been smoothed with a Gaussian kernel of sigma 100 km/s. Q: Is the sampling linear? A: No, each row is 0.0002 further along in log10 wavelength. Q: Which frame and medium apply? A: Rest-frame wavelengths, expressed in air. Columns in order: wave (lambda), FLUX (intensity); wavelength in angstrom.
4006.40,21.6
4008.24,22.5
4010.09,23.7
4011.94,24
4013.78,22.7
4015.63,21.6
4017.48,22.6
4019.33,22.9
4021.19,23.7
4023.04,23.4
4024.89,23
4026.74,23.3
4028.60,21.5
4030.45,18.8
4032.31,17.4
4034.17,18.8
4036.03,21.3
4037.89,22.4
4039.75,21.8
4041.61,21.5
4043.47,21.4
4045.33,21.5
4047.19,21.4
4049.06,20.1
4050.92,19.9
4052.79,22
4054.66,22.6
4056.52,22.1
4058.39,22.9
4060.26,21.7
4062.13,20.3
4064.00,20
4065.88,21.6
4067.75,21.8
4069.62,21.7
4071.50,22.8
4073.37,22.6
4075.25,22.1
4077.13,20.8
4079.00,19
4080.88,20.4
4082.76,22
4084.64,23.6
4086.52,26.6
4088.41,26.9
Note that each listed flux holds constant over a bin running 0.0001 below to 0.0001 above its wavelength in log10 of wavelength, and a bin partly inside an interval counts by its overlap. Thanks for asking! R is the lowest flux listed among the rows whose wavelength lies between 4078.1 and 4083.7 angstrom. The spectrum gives 19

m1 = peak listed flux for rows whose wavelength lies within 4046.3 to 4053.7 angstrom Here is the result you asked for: 22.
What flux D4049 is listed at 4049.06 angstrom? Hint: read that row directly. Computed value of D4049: 20.1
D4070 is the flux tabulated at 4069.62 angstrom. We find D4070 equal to 21.7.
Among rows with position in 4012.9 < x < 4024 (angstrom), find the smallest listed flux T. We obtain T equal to 21.6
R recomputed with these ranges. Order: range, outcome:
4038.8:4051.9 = 19.9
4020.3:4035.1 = 17.4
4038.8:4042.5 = 21.5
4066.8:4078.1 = 20.8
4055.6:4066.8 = 20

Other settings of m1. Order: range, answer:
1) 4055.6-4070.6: 22.9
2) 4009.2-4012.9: 24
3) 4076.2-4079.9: 20.8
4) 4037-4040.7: 22.4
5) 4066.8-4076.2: 22.8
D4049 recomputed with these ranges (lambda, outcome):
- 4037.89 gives 22.4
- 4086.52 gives 26.6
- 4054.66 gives 22.6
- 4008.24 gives 22.5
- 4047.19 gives 21.4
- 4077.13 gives 20.8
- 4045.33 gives 21.5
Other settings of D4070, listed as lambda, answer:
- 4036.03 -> 21.3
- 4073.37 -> 22.6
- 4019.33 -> 22.9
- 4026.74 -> 23.3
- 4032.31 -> 17.4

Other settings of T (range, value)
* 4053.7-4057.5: 22.1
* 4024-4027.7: 23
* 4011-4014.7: 22.7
